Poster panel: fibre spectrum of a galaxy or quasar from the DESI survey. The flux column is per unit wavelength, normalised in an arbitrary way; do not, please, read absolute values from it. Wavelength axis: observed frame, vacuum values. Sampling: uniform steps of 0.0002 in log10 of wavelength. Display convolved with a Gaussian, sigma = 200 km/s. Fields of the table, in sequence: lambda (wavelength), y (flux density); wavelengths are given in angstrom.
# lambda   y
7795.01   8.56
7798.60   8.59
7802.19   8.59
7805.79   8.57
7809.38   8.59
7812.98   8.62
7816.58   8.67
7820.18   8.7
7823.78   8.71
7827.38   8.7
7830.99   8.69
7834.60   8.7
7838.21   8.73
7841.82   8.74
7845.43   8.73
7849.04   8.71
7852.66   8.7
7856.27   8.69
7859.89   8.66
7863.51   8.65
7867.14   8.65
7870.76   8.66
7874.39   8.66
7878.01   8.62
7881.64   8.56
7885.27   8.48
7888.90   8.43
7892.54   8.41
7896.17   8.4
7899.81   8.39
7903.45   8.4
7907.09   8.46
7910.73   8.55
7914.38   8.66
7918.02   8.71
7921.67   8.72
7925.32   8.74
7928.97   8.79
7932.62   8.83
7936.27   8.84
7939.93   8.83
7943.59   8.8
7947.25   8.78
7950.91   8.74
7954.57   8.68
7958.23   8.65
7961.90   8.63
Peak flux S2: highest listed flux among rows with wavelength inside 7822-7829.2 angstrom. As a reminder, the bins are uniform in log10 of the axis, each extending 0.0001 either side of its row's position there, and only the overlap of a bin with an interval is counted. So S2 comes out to 8.71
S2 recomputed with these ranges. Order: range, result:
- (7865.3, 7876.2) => 8.66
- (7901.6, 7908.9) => 8.46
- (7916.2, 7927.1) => 8.74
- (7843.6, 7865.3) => 8.73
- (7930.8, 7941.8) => 8.84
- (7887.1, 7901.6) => 8.43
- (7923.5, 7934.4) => 8.83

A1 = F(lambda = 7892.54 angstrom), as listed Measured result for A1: 8.41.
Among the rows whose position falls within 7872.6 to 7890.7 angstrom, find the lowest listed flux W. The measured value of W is 8.43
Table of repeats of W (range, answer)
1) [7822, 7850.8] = 8.69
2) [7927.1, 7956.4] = 8.68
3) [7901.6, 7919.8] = 8.4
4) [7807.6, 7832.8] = 8.59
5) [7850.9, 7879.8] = 8.62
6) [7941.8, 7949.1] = 8.78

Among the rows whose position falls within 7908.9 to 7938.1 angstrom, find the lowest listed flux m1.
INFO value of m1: 8.55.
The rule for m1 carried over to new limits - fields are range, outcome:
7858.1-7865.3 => 8.65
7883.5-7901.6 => 8.39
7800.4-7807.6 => 8.57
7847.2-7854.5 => 8.7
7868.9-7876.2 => 8.66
